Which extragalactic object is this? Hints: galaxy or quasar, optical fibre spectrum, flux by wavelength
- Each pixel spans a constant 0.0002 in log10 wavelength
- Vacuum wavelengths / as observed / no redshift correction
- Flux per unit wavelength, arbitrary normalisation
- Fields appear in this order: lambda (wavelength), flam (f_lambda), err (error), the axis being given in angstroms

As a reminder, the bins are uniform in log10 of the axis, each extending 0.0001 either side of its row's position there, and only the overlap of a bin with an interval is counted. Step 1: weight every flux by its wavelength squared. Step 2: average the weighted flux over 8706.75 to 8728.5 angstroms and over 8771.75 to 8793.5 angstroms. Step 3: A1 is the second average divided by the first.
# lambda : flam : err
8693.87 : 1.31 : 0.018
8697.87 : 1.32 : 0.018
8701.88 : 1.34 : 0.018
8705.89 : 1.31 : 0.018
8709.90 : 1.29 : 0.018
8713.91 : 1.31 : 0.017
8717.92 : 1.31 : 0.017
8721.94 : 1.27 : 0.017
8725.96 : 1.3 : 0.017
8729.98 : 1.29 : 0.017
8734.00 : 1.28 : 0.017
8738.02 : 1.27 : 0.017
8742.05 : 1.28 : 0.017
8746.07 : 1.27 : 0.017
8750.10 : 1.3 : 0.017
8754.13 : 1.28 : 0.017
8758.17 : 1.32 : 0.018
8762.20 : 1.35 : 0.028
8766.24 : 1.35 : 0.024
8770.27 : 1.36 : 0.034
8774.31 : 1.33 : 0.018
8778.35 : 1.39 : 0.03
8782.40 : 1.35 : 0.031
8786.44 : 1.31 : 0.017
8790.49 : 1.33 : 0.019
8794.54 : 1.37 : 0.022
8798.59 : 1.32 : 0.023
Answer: 1.05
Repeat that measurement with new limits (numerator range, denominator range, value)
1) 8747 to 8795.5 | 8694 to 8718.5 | 1.03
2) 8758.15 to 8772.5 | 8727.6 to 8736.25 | 1.06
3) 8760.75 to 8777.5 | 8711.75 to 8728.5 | 1.05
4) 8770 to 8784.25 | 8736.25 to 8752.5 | 1.07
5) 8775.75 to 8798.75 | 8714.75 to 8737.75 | 1.06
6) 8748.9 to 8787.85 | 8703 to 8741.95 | 1.04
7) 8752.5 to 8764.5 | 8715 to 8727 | 1.03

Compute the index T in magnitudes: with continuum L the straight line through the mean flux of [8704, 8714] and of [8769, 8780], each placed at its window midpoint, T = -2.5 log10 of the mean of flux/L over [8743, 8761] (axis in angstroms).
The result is 0.04 mag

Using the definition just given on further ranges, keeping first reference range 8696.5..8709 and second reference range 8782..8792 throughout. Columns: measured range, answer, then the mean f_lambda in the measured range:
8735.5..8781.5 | 0.01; 1.32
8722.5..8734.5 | 0.03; 1.29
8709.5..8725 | 0.02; 1.3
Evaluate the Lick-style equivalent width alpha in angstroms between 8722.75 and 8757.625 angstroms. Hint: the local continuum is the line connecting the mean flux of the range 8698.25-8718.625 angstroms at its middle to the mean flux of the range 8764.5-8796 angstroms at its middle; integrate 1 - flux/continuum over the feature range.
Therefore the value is 1.1 angstroms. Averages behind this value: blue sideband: 1.31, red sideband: 1.35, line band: 1.28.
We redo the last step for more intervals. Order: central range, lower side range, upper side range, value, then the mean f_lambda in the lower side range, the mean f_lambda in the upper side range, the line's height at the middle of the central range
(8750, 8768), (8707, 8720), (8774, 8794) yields 0.1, 1.3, 1.34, 1.33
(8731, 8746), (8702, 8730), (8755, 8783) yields 0.5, 1.3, 1.35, 1.32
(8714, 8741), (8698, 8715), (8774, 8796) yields 0.7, 1.31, 1.35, 1.32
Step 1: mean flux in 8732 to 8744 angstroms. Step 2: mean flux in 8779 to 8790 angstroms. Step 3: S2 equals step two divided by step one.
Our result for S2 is 1.0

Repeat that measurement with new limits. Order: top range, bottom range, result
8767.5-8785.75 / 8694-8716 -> 1.03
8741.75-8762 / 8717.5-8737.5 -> 1.01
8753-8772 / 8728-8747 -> 1.04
